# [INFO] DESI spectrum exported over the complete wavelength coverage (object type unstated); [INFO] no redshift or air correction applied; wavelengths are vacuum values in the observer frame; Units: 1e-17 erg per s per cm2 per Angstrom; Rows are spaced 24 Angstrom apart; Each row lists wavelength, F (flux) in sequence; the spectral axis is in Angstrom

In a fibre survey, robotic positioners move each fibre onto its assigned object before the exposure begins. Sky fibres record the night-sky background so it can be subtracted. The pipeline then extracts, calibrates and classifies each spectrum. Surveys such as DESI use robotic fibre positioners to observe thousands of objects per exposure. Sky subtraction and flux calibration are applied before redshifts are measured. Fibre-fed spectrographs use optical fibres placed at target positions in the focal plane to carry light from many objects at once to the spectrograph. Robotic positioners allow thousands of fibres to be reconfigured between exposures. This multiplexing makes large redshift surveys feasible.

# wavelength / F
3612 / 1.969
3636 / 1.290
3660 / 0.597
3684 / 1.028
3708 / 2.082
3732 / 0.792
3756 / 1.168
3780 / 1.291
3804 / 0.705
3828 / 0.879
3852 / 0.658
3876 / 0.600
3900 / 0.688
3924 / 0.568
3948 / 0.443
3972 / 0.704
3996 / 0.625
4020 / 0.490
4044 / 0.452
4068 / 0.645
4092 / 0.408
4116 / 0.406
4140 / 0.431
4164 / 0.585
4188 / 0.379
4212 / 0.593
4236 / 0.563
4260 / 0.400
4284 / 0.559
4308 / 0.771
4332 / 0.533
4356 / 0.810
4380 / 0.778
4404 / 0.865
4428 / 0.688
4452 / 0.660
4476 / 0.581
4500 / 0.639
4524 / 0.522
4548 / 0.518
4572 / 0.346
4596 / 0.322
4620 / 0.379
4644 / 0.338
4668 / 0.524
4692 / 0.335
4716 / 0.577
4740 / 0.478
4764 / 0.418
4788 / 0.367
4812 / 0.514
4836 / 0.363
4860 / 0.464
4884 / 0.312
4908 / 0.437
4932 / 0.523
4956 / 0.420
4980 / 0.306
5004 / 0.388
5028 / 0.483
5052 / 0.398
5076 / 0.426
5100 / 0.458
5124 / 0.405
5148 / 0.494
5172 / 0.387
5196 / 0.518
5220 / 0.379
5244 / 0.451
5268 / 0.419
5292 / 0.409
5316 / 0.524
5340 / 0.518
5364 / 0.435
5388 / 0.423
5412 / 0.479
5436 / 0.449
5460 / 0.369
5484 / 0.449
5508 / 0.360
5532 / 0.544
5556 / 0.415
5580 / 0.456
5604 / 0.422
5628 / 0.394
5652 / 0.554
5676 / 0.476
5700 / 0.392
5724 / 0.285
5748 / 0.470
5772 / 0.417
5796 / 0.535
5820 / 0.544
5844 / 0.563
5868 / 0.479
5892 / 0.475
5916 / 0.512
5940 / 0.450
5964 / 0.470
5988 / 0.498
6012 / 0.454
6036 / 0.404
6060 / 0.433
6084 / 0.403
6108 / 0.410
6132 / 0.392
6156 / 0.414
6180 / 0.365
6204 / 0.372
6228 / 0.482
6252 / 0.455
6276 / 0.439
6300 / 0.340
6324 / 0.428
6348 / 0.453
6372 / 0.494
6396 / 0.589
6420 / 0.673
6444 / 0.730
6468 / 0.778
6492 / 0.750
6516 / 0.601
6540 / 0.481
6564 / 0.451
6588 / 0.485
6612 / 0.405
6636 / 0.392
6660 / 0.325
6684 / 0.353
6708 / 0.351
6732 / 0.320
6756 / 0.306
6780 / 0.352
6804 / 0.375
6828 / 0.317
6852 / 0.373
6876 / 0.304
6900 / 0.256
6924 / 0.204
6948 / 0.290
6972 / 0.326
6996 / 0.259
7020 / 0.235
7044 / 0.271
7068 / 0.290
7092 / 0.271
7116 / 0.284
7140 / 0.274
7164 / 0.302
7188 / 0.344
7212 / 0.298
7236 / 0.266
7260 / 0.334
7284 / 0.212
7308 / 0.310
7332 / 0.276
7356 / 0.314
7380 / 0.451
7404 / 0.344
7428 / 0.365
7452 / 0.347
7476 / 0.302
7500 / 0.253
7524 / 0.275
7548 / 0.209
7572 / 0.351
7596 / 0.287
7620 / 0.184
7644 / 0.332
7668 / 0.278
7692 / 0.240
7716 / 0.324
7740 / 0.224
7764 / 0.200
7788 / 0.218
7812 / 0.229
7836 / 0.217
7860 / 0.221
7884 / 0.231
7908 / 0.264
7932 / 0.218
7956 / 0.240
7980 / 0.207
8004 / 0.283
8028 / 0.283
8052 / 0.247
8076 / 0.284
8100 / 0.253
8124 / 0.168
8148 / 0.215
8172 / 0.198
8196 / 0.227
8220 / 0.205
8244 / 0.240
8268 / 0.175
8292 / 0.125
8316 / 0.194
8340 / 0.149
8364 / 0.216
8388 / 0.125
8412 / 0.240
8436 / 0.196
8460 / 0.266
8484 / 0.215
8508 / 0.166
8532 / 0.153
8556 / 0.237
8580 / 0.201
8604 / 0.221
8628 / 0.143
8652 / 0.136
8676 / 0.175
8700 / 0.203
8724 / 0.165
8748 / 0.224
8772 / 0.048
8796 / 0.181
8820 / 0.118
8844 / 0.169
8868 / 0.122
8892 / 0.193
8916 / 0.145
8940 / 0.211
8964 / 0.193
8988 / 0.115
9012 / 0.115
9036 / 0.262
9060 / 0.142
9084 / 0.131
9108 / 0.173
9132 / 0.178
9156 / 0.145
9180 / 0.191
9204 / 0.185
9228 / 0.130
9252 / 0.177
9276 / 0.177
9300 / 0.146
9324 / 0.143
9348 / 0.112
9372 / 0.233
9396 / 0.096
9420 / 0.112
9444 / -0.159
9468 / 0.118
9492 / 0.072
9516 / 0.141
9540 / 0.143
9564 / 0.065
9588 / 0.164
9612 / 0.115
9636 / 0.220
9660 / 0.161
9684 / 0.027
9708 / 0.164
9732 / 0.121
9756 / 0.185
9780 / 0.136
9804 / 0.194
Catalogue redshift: 1.308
